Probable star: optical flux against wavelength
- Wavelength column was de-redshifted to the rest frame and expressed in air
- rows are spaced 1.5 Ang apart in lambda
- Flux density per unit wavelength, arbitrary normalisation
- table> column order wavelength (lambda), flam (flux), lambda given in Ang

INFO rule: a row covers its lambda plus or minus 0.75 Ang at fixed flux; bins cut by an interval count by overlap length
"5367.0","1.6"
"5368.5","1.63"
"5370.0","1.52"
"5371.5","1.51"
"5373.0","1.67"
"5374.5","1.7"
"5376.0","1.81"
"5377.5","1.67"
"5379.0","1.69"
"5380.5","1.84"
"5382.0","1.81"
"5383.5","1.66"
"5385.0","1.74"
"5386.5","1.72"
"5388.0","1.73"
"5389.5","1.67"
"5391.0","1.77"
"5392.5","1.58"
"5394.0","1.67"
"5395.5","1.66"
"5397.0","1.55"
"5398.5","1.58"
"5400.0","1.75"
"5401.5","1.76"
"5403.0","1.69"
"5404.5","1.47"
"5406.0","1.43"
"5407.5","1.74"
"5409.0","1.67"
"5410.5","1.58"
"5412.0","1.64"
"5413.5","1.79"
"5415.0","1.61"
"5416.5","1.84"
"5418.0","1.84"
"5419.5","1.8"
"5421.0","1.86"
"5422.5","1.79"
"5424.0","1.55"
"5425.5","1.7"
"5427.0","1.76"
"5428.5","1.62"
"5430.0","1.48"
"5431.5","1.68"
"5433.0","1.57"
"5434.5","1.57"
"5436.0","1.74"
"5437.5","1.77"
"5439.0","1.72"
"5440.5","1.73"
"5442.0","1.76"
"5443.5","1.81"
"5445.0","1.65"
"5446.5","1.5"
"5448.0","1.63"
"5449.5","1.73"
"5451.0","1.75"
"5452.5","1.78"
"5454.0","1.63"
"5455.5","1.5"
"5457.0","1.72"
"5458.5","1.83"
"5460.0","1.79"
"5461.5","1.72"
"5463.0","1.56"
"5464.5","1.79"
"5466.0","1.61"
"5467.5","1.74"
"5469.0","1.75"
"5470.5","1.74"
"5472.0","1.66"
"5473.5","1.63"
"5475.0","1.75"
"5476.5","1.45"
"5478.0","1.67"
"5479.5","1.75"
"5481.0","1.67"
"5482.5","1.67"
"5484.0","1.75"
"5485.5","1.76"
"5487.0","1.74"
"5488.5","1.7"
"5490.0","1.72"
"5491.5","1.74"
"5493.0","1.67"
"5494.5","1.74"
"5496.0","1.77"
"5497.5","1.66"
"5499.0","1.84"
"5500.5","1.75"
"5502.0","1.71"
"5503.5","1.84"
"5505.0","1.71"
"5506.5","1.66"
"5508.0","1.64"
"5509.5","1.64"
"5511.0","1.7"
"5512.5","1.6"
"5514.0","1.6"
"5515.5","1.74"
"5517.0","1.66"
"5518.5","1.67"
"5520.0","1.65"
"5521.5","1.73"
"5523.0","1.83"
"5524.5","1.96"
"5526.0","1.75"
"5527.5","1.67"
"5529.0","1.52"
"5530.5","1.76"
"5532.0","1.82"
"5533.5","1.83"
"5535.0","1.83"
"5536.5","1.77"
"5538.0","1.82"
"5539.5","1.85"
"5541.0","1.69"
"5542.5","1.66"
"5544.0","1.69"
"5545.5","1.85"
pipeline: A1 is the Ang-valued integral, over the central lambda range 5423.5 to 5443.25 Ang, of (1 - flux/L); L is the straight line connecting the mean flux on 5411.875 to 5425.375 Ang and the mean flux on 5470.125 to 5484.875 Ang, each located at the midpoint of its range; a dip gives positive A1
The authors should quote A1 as 0.7 Ang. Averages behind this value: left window 1.75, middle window 1.67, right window 1.67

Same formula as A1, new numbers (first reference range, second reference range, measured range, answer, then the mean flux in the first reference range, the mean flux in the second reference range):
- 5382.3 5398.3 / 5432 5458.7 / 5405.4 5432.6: -0.1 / 1.68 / 1.69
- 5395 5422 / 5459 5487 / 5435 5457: 0.0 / 1.68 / 1.69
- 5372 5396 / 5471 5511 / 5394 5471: 1.0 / 1.71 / 1.7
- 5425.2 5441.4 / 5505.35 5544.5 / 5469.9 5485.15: 0.2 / 1.67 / 1.72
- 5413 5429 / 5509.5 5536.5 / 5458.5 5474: 0.2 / 1.74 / 1.72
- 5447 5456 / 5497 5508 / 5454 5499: 0.0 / 1.67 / 1.73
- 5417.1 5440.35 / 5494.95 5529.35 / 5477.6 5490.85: -0.1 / 1.7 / 1.71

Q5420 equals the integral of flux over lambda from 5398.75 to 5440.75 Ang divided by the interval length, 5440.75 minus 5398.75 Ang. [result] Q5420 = 1.68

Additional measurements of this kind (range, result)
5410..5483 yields 1.69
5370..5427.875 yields 1.69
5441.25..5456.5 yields 1.67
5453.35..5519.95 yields 1.7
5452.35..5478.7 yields 1.68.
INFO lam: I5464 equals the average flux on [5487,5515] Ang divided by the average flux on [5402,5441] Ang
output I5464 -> 1.0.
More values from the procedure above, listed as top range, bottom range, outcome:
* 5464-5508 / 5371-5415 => 1.02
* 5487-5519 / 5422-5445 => 1.01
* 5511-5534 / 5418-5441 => 1.01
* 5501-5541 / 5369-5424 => 1.02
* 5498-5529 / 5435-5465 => 1.01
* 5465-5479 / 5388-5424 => 0.99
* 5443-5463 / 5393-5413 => 1.04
